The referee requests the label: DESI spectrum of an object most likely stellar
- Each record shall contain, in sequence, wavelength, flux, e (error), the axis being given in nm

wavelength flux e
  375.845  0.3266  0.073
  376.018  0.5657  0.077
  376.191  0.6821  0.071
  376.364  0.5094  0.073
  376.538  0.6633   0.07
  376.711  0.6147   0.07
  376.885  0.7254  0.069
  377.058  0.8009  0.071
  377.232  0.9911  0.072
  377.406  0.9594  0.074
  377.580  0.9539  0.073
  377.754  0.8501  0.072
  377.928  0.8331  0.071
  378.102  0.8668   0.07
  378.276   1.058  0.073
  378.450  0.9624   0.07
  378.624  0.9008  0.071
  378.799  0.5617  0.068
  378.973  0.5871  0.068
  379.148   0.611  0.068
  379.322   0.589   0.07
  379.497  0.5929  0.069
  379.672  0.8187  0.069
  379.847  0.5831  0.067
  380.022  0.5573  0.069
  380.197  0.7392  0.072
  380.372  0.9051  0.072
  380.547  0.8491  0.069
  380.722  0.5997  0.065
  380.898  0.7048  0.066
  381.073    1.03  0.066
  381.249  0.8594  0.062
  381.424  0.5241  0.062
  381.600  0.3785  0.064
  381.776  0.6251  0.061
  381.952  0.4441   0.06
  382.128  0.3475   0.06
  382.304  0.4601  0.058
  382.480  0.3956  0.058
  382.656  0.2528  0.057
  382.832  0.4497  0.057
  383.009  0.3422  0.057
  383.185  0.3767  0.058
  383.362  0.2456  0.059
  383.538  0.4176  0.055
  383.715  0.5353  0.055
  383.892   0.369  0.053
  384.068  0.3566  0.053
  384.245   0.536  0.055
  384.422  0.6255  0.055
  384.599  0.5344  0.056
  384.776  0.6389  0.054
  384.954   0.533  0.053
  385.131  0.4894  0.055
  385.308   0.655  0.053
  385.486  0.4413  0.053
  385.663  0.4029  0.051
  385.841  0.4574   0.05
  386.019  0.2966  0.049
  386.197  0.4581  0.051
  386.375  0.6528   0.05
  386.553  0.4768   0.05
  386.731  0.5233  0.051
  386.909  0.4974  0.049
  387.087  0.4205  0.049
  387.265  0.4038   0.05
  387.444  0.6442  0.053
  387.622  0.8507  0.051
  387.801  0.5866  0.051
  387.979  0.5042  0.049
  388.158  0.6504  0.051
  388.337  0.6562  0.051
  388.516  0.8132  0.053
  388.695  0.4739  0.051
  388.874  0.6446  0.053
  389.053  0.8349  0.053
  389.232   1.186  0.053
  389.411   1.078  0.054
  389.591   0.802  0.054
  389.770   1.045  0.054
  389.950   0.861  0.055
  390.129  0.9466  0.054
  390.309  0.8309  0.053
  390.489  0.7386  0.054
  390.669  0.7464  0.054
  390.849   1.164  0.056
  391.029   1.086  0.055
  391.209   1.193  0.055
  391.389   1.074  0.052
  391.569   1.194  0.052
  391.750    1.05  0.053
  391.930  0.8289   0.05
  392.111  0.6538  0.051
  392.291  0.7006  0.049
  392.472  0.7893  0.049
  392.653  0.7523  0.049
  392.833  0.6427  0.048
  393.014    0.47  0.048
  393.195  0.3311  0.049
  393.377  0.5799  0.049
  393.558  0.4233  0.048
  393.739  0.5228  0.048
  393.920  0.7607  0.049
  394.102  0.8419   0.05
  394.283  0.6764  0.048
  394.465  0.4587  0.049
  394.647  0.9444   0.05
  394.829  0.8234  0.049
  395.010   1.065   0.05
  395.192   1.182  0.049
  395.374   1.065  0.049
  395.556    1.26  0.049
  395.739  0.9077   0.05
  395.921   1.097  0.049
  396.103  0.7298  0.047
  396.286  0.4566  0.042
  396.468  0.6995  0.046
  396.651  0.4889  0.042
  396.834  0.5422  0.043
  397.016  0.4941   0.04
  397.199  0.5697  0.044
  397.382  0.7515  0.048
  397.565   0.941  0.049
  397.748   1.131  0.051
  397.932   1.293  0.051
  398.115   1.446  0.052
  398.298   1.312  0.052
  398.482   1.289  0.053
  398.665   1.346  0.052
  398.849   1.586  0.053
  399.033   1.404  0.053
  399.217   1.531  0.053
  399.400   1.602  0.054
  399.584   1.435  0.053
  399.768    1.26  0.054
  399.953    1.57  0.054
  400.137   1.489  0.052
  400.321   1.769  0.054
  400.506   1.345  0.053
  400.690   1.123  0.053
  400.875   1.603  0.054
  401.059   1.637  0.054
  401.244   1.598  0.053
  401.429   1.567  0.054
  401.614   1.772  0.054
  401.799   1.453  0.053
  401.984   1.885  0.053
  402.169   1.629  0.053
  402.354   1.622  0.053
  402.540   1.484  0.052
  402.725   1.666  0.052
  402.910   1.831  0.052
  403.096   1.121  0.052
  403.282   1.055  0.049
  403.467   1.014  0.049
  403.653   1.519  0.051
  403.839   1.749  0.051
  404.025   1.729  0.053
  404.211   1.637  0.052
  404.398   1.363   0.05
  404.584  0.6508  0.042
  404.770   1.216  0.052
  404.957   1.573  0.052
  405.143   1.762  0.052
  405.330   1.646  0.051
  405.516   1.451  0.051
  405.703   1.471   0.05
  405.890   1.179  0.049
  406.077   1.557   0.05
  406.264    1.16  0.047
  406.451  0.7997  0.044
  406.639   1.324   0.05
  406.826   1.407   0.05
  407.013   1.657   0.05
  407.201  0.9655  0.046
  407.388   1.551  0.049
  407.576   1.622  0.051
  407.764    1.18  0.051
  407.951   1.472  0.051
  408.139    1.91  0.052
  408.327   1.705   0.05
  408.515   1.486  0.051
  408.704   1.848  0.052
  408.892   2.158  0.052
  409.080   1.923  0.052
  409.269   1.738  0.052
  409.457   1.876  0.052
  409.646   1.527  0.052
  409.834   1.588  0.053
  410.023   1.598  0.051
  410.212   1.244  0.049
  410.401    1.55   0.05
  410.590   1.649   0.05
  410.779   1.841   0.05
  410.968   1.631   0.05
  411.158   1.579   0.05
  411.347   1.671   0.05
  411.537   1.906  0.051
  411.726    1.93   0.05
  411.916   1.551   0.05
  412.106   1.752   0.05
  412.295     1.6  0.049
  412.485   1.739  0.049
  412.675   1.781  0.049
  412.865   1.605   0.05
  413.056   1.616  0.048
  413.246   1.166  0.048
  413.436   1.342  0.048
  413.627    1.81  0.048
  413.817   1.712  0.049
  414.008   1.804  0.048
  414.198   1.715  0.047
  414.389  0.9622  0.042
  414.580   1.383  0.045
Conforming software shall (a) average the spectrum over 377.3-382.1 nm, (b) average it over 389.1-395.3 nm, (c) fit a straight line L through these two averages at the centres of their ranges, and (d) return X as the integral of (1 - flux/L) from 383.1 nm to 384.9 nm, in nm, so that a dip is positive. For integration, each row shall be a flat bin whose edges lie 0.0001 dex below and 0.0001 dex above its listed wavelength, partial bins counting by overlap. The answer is 0.71 nm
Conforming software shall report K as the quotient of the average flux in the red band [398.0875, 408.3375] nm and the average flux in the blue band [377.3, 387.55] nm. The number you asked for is 2.47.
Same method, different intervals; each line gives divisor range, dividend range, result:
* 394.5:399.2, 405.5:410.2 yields 1.53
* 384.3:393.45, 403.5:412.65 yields 2.21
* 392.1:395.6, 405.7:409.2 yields 2.01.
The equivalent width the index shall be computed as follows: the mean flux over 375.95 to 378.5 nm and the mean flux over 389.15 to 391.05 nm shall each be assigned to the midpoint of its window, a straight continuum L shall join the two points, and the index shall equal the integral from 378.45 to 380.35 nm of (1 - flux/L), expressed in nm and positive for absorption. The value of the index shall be 0.34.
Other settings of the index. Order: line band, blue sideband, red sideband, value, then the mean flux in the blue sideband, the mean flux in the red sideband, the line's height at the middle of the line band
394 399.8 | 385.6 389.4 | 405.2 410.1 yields 0.17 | 0.604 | 1.53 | 1.04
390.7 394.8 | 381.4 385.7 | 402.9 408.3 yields 0.27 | 0.455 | 1.4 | 0.848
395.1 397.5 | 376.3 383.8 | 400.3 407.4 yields 0.80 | 0.652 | 1.44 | 1.19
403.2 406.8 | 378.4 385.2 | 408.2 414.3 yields 0.19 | 0.57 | 1.68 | 1.44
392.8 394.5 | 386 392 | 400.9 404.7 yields 0.75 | 0.777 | 1.5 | 1.02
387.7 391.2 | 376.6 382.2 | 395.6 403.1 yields 0.63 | 0.732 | 1.28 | 1.01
